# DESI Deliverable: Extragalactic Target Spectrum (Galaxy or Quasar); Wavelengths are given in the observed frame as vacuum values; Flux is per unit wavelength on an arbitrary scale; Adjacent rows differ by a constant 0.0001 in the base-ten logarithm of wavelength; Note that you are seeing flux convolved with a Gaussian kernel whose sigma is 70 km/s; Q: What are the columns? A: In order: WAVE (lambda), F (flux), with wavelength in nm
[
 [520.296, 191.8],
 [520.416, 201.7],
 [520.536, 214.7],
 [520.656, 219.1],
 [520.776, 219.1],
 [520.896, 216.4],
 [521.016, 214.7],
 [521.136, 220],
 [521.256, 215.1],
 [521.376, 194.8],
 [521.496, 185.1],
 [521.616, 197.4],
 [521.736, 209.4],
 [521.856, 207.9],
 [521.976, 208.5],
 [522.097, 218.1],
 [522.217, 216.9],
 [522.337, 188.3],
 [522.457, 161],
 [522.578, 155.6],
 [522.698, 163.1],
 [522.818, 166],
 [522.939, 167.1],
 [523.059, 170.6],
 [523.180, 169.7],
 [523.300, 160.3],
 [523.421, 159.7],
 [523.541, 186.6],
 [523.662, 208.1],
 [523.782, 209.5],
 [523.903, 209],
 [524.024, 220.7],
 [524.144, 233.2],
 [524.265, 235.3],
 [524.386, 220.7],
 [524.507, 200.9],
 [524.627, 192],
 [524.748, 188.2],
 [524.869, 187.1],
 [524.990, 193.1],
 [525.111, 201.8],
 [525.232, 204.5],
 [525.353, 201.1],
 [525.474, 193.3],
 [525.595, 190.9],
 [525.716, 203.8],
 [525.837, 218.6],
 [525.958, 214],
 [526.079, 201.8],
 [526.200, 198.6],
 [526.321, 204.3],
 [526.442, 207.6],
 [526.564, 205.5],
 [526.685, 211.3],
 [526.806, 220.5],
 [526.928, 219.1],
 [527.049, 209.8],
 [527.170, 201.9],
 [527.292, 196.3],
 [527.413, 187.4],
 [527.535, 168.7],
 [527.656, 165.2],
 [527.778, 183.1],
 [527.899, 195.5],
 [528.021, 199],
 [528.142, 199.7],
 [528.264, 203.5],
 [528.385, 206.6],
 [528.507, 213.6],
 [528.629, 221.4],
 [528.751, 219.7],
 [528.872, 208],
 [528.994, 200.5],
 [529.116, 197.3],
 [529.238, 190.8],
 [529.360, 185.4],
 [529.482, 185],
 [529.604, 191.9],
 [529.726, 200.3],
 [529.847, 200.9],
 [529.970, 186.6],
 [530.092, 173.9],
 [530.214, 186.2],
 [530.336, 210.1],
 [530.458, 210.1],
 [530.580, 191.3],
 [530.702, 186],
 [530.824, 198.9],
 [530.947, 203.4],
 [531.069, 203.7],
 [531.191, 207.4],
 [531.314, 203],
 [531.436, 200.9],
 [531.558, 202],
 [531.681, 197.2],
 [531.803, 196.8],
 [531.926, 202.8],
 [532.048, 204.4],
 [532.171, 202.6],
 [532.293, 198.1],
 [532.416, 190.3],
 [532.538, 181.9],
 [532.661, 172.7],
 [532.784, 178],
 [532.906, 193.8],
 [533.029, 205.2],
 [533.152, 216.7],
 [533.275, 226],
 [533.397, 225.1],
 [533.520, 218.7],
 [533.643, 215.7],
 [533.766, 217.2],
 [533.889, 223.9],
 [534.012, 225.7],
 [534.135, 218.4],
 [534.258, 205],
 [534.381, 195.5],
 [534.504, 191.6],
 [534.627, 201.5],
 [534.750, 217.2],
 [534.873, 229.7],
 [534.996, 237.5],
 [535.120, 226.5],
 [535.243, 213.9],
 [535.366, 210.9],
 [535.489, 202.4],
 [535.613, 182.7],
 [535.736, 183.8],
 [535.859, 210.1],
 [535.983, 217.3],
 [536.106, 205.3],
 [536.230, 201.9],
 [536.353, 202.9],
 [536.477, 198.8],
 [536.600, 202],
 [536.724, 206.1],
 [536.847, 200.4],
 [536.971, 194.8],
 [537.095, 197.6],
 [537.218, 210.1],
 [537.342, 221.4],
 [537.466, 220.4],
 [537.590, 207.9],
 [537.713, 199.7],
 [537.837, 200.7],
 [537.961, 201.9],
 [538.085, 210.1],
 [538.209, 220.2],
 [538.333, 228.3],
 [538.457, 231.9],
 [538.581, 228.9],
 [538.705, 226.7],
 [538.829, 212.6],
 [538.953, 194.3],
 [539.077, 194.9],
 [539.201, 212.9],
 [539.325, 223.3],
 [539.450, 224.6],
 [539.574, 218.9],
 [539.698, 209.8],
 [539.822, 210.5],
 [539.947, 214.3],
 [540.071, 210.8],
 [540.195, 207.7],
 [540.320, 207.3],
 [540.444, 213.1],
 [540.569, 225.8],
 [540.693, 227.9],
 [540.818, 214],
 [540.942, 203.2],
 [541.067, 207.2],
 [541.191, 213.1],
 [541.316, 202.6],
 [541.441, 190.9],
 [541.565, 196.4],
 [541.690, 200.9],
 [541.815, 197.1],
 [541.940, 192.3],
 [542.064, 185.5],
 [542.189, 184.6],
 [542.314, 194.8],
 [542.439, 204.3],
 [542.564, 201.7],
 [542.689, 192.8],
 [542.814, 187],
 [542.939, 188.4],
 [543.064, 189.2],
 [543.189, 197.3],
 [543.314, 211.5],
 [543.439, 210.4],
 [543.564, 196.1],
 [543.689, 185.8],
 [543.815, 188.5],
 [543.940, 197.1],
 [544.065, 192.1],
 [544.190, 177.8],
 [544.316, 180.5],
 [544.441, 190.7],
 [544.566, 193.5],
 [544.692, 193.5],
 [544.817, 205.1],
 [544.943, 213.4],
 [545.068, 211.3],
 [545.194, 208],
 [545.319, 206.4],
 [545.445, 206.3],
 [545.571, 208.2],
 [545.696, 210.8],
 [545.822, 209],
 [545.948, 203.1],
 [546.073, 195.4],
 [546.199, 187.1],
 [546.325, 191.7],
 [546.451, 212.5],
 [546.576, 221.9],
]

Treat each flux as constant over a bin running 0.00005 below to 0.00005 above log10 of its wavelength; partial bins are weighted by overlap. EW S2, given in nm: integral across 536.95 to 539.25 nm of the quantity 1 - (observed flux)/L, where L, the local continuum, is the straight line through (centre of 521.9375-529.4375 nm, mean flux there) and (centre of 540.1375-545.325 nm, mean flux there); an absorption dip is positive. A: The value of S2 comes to -0.146 nm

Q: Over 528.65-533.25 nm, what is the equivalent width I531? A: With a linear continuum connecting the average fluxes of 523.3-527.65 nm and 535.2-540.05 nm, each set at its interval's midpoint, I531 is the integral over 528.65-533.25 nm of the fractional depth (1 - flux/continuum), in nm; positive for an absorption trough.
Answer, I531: 0.18 nm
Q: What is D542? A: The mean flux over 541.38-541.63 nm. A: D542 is 194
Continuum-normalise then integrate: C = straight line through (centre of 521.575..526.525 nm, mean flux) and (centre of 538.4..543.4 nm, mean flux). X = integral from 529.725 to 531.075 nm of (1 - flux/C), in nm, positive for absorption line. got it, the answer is 0.03 nm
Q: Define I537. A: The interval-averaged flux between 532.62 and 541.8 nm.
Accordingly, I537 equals 210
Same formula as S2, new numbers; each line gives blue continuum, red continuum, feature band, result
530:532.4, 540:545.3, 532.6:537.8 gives -0.231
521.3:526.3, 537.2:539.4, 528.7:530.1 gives 0.048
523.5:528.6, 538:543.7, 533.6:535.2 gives -0.084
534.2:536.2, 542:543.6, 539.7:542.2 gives -0.088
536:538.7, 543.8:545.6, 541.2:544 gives 0.082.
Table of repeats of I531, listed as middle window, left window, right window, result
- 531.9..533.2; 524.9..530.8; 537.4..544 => 0.045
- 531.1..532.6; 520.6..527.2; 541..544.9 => -0.008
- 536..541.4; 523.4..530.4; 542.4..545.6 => -0.338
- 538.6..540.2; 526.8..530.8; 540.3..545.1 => -0.117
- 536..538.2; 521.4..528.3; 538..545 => -0.037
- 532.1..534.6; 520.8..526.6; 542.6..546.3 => -0.091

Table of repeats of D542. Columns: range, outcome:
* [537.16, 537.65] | 215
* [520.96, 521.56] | 206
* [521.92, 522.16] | 213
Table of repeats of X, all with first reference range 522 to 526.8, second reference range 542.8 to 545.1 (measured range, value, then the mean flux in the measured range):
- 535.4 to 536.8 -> -0.04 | 201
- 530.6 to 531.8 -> -0.02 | 200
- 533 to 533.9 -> -0.11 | 219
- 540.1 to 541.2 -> -0.10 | 213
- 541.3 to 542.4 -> 0.01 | 194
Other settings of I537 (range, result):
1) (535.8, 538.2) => 206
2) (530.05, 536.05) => 205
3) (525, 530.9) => 199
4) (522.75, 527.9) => 197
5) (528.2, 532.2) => 200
